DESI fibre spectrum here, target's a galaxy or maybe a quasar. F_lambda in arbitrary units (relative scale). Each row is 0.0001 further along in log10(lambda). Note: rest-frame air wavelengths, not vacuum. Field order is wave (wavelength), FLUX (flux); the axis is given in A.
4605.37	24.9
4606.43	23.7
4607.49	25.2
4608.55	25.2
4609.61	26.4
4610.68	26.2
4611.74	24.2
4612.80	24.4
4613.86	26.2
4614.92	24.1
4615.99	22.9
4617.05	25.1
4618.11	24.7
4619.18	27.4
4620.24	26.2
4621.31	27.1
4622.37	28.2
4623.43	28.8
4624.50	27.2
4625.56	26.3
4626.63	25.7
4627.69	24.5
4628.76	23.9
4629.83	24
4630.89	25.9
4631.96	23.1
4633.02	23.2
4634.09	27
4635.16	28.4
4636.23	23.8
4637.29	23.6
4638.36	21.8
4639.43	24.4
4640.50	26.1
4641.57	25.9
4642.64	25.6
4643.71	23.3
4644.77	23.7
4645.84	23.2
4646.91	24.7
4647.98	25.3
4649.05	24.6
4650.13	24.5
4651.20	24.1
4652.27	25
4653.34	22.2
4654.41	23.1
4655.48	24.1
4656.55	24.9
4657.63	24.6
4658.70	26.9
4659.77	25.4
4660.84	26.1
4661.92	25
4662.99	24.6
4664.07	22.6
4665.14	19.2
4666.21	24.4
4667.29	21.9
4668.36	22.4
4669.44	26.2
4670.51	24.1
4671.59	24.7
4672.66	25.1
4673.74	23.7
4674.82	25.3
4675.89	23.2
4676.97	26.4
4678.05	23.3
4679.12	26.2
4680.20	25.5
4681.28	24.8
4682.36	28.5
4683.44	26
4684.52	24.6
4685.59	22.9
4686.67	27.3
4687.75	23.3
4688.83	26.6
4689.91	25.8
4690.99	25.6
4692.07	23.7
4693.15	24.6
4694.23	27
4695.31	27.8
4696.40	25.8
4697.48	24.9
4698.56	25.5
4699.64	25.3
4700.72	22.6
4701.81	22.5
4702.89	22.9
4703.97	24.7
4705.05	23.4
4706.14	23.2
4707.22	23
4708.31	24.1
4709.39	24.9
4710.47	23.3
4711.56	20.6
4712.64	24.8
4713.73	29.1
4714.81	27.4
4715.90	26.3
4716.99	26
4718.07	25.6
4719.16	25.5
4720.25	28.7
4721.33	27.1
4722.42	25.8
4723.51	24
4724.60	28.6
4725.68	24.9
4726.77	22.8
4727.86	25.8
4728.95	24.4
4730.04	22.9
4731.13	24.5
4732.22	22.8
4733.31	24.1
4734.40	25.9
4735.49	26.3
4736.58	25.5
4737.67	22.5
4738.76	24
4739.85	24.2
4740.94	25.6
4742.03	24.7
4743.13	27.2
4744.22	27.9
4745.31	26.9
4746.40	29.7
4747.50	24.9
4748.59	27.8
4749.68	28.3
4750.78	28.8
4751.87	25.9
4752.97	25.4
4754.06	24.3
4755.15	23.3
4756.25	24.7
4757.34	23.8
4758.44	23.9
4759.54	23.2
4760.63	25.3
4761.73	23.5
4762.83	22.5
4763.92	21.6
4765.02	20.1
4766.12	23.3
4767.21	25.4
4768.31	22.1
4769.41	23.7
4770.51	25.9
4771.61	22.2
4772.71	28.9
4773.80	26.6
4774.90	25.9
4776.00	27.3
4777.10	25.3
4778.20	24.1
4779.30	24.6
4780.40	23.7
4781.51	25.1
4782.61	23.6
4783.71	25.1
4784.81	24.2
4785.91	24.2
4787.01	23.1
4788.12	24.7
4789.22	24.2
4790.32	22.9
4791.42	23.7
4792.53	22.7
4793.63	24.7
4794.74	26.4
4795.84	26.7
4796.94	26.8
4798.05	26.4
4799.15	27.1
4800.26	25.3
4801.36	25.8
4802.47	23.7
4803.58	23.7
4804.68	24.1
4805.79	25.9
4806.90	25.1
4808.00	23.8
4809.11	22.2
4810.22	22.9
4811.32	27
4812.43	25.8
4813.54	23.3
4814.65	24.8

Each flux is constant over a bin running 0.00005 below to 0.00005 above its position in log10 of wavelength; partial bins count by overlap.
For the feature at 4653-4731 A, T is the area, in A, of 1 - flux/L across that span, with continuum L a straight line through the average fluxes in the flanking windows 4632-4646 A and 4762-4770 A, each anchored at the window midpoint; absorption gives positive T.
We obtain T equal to -3.3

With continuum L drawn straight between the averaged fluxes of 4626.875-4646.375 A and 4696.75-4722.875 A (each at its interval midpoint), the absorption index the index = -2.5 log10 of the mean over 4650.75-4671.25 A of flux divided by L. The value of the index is 0.03 mag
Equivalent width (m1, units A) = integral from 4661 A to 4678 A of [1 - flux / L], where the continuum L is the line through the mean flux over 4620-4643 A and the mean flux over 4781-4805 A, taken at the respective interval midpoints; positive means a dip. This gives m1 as 0.9 A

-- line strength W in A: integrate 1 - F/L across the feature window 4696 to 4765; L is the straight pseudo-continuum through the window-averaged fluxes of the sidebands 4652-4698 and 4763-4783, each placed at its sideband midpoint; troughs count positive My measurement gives -1.2 A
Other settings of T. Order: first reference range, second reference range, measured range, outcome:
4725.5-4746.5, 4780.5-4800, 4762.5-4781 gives 0.40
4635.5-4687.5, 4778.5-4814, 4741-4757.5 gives -1.14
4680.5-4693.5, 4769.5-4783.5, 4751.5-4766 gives 0.93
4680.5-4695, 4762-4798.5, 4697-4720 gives 0.59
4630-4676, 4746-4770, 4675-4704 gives -0.78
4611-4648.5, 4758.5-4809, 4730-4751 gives -0.90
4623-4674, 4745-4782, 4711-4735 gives -0.54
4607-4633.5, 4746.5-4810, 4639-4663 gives 0.61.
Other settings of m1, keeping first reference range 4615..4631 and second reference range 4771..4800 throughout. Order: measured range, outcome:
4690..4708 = 0.6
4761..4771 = 0.8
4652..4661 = 0.4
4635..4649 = 0.7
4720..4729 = -0.2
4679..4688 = 0.0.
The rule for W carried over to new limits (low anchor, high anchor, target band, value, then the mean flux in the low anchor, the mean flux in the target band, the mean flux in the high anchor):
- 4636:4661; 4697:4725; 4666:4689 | -0.1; 24.4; 24.8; 25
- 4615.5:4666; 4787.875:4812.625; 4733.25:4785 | -0.3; 24.8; 25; 24.8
